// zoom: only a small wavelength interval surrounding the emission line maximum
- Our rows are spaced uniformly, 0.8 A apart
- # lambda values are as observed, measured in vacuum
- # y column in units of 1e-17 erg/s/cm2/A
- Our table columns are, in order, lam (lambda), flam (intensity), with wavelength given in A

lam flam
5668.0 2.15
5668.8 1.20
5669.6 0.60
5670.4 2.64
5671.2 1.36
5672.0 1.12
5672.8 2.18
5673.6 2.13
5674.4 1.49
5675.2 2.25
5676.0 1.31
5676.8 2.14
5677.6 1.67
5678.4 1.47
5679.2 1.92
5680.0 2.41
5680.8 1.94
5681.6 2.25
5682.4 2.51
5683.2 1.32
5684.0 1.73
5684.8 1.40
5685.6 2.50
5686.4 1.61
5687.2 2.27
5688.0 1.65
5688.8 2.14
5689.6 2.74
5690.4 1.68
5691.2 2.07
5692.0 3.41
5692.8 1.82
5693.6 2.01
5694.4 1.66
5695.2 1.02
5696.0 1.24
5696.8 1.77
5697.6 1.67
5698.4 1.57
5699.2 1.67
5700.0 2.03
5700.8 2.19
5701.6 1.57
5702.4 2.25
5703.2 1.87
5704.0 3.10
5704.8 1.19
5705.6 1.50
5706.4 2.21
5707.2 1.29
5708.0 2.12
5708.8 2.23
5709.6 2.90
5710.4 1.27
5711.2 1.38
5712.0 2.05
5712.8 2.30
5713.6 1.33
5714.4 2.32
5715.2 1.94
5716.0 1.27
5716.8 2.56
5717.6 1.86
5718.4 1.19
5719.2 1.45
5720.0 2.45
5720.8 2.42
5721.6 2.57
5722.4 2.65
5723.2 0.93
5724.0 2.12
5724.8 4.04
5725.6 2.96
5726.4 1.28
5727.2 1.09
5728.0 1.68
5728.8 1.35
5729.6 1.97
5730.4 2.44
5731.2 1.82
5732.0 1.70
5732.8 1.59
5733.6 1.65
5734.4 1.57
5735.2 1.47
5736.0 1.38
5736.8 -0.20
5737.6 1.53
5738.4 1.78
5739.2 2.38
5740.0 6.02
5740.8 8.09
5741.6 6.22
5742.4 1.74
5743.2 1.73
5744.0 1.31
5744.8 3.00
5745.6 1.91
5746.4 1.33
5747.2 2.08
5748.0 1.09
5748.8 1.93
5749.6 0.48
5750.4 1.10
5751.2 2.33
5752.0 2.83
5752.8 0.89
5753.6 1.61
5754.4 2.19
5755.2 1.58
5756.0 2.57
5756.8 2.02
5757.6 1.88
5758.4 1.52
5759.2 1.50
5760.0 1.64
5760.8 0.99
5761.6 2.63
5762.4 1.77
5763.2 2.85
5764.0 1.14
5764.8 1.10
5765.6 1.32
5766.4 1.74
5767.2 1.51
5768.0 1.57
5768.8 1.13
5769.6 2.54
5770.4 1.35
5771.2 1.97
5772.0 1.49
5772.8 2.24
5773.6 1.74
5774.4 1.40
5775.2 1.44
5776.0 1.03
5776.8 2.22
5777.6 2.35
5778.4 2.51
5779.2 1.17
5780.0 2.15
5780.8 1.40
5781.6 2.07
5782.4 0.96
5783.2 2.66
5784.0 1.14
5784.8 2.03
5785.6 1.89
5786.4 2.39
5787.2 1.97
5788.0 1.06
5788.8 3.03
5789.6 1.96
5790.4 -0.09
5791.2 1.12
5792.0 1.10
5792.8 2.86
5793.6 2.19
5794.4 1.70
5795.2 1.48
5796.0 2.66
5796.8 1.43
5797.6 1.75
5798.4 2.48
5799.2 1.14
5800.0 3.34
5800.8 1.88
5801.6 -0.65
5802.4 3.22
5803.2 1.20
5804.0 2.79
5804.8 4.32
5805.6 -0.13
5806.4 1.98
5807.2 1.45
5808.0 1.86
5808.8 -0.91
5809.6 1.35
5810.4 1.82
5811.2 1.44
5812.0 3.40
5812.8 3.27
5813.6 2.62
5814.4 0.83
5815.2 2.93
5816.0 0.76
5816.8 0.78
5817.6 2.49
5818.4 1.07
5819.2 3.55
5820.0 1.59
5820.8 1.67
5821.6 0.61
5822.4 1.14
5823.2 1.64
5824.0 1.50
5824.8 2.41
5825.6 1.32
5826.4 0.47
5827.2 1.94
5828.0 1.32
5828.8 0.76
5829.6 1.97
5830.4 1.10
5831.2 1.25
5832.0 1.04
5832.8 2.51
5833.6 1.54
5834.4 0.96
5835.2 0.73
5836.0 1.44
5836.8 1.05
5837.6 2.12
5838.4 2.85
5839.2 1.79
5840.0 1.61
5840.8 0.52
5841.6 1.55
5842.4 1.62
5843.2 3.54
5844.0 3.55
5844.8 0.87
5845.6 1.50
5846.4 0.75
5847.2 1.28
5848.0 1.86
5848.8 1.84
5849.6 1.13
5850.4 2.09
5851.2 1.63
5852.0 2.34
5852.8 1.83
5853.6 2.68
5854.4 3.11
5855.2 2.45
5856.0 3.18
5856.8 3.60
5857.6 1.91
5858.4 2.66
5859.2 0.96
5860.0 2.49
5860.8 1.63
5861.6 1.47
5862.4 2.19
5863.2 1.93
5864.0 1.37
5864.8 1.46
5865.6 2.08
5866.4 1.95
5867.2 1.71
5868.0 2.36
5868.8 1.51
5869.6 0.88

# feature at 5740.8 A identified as H-beta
